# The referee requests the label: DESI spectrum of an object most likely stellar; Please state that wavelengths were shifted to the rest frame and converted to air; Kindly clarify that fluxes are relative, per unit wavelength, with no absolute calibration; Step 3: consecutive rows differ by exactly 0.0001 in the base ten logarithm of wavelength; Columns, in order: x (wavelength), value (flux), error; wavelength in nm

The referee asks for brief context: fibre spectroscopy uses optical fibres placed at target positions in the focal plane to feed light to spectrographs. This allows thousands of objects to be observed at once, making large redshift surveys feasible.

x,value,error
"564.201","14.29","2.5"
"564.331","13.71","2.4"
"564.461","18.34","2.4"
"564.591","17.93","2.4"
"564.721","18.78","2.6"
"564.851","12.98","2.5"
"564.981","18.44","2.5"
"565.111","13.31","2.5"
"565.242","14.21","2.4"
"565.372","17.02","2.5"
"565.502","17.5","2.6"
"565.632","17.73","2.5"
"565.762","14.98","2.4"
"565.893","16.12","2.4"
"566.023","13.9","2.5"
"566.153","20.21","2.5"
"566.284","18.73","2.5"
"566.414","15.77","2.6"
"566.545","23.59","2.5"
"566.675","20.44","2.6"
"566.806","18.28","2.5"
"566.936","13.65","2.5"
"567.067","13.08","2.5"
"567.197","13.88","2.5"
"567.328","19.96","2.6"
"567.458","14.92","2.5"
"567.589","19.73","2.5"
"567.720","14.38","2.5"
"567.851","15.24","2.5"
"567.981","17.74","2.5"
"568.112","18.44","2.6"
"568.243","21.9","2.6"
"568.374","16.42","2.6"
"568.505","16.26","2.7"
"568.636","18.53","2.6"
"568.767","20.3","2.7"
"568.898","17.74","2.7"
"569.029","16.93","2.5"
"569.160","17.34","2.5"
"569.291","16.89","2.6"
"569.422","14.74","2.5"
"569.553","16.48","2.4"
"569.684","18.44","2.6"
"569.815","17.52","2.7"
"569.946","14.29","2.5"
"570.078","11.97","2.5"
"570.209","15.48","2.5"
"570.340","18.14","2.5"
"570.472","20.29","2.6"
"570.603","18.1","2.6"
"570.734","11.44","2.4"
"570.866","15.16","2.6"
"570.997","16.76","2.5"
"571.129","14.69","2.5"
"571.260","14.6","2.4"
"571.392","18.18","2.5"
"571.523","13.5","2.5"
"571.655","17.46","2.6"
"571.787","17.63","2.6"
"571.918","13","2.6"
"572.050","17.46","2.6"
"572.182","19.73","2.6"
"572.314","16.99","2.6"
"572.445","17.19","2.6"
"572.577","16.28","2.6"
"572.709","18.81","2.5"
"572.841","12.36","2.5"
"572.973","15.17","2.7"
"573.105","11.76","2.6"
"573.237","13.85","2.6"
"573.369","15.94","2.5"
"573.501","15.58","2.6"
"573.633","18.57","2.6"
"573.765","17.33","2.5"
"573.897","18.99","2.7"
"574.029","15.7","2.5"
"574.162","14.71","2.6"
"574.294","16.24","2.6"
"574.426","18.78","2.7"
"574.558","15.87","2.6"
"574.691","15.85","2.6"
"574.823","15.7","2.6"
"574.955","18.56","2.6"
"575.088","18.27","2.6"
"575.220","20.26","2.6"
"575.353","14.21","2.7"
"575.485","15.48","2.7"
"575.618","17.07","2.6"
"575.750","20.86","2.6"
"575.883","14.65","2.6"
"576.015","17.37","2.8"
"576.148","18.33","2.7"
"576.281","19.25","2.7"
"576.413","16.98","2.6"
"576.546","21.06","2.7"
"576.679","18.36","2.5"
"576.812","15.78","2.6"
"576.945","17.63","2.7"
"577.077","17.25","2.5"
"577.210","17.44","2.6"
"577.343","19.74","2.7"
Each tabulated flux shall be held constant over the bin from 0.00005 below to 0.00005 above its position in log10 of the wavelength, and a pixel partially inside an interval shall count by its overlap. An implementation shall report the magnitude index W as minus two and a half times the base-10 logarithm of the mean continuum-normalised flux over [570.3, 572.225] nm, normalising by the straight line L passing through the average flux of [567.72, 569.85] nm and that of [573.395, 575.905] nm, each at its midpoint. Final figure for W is 0.06 mag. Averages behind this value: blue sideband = 17.5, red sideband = 17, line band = 16.3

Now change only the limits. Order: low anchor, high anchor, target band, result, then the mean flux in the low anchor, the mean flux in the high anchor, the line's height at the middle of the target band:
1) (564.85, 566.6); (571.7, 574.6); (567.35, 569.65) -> -0.05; 16.8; 16.3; 16.6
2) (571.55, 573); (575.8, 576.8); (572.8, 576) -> 0.06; 16.5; 17.9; 17.2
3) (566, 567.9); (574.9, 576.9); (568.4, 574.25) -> 0.07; 17.1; 17.8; 17.4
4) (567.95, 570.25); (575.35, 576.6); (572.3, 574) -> 0.09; 17.1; 17.7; 17.4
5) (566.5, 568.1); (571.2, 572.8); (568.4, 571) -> 0.01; 17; 16.7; 16.9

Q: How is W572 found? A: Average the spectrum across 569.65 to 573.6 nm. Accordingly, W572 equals 15.9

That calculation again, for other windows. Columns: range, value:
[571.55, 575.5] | 16.4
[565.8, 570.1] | 17.1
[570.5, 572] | 15.6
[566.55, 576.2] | 16.7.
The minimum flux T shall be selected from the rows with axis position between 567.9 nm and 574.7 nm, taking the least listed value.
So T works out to 11.44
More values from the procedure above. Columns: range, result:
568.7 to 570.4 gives 11.97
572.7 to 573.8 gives 11.76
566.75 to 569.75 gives 13.08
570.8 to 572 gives 13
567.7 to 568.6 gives 14.38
